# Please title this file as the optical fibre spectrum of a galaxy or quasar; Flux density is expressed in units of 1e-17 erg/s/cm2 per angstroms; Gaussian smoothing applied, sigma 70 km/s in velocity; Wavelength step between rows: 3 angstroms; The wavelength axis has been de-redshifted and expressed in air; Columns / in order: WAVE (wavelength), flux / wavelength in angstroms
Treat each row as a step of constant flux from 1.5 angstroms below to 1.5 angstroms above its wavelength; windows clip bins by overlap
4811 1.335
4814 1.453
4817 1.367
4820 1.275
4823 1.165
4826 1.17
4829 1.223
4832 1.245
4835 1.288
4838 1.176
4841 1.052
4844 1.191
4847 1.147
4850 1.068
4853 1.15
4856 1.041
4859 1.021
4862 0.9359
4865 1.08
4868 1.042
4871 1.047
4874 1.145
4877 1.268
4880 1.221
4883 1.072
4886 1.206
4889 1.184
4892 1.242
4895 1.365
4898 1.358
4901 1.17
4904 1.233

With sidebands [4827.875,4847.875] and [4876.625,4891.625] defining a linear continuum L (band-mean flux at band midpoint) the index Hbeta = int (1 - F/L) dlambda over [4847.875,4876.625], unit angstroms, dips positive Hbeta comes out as 2.90 angstroms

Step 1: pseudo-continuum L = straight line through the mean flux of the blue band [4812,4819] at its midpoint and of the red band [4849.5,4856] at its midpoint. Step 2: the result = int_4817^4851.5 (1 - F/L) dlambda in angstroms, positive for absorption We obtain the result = 1.5 angstroms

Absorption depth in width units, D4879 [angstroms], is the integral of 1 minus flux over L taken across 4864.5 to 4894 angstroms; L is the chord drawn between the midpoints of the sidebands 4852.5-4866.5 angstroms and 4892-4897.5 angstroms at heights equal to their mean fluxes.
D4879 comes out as 1.1 angstroms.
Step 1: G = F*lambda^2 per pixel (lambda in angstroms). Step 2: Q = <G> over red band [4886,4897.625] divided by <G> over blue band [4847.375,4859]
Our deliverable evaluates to 1.19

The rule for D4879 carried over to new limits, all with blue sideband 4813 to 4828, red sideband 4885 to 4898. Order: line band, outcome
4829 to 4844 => 0.96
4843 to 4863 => 3.01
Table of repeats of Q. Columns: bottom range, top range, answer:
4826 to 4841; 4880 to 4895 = 1.01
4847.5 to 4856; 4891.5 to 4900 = 1.22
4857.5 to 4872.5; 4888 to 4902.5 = 1.25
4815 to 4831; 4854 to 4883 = 0.89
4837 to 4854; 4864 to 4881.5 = 1.02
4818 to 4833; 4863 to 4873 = 0.88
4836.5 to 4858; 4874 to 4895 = 1.10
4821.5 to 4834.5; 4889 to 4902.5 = 1.08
